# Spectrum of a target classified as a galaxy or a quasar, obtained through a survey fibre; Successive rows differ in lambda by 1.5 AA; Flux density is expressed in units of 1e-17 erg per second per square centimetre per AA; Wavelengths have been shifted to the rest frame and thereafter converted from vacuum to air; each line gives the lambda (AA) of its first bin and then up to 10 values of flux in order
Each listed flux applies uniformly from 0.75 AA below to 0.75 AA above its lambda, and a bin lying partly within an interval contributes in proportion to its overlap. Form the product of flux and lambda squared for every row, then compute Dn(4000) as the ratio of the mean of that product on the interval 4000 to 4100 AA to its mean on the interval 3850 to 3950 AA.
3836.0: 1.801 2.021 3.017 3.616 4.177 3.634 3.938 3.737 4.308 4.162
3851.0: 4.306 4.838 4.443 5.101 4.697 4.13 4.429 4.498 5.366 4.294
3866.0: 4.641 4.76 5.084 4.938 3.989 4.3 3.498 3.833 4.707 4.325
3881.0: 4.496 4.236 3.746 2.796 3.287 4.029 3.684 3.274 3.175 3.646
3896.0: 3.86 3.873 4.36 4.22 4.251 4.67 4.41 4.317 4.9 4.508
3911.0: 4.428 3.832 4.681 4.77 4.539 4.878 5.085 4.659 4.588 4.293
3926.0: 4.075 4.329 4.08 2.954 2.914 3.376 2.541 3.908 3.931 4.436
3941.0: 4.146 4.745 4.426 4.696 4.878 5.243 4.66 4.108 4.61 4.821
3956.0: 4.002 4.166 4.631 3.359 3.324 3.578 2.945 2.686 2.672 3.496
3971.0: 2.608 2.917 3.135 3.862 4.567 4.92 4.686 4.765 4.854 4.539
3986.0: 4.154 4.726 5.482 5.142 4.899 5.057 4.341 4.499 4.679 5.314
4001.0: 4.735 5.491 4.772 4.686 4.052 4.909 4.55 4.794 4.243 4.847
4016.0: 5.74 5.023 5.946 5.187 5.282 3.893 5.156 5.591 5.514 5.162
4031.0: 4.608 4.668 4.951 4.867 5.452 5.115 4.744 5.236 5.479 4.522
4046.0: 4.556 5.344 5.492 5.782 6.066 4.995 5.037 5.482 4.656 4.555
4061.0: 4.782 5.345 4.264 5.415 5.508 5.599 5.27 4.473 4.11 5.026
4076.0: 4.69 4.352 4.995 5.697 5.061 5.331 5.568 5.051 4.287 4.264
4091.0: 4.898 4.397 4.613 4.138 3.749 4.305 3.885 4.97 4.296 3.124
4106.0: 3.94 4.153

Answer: 1.3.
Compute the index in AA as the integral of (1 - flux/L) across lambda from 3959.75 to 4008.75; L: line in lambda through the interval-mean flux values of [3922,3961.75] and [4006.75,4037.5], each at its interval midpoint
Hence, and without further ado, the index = 3.98 AA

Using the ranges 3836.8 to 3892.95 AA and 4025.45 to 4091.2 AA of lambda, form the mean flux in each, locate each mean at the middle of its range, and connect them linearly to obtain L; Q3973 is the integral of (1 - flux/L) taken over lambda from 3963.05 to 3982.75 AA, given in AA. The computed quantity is 4.3 AA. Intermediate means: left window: 4.11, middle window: 3.63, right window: 5.04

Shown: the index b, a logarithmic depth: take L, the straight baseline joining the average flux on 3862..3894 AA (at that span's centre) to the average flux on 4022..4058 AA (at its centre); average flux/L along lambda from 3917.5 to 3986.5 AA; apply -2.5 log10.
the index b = 0.130 mag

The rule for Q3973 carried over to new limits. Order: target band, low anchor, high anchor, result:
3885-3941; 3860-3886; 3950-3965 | 1.98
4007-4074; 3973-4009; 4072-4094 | -4.06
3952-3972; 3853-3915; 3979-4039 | 4.50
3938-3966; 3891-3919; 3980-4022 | 1.87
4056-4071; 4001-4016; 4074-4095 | -0.73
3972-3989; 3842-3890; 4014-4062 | 1.68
